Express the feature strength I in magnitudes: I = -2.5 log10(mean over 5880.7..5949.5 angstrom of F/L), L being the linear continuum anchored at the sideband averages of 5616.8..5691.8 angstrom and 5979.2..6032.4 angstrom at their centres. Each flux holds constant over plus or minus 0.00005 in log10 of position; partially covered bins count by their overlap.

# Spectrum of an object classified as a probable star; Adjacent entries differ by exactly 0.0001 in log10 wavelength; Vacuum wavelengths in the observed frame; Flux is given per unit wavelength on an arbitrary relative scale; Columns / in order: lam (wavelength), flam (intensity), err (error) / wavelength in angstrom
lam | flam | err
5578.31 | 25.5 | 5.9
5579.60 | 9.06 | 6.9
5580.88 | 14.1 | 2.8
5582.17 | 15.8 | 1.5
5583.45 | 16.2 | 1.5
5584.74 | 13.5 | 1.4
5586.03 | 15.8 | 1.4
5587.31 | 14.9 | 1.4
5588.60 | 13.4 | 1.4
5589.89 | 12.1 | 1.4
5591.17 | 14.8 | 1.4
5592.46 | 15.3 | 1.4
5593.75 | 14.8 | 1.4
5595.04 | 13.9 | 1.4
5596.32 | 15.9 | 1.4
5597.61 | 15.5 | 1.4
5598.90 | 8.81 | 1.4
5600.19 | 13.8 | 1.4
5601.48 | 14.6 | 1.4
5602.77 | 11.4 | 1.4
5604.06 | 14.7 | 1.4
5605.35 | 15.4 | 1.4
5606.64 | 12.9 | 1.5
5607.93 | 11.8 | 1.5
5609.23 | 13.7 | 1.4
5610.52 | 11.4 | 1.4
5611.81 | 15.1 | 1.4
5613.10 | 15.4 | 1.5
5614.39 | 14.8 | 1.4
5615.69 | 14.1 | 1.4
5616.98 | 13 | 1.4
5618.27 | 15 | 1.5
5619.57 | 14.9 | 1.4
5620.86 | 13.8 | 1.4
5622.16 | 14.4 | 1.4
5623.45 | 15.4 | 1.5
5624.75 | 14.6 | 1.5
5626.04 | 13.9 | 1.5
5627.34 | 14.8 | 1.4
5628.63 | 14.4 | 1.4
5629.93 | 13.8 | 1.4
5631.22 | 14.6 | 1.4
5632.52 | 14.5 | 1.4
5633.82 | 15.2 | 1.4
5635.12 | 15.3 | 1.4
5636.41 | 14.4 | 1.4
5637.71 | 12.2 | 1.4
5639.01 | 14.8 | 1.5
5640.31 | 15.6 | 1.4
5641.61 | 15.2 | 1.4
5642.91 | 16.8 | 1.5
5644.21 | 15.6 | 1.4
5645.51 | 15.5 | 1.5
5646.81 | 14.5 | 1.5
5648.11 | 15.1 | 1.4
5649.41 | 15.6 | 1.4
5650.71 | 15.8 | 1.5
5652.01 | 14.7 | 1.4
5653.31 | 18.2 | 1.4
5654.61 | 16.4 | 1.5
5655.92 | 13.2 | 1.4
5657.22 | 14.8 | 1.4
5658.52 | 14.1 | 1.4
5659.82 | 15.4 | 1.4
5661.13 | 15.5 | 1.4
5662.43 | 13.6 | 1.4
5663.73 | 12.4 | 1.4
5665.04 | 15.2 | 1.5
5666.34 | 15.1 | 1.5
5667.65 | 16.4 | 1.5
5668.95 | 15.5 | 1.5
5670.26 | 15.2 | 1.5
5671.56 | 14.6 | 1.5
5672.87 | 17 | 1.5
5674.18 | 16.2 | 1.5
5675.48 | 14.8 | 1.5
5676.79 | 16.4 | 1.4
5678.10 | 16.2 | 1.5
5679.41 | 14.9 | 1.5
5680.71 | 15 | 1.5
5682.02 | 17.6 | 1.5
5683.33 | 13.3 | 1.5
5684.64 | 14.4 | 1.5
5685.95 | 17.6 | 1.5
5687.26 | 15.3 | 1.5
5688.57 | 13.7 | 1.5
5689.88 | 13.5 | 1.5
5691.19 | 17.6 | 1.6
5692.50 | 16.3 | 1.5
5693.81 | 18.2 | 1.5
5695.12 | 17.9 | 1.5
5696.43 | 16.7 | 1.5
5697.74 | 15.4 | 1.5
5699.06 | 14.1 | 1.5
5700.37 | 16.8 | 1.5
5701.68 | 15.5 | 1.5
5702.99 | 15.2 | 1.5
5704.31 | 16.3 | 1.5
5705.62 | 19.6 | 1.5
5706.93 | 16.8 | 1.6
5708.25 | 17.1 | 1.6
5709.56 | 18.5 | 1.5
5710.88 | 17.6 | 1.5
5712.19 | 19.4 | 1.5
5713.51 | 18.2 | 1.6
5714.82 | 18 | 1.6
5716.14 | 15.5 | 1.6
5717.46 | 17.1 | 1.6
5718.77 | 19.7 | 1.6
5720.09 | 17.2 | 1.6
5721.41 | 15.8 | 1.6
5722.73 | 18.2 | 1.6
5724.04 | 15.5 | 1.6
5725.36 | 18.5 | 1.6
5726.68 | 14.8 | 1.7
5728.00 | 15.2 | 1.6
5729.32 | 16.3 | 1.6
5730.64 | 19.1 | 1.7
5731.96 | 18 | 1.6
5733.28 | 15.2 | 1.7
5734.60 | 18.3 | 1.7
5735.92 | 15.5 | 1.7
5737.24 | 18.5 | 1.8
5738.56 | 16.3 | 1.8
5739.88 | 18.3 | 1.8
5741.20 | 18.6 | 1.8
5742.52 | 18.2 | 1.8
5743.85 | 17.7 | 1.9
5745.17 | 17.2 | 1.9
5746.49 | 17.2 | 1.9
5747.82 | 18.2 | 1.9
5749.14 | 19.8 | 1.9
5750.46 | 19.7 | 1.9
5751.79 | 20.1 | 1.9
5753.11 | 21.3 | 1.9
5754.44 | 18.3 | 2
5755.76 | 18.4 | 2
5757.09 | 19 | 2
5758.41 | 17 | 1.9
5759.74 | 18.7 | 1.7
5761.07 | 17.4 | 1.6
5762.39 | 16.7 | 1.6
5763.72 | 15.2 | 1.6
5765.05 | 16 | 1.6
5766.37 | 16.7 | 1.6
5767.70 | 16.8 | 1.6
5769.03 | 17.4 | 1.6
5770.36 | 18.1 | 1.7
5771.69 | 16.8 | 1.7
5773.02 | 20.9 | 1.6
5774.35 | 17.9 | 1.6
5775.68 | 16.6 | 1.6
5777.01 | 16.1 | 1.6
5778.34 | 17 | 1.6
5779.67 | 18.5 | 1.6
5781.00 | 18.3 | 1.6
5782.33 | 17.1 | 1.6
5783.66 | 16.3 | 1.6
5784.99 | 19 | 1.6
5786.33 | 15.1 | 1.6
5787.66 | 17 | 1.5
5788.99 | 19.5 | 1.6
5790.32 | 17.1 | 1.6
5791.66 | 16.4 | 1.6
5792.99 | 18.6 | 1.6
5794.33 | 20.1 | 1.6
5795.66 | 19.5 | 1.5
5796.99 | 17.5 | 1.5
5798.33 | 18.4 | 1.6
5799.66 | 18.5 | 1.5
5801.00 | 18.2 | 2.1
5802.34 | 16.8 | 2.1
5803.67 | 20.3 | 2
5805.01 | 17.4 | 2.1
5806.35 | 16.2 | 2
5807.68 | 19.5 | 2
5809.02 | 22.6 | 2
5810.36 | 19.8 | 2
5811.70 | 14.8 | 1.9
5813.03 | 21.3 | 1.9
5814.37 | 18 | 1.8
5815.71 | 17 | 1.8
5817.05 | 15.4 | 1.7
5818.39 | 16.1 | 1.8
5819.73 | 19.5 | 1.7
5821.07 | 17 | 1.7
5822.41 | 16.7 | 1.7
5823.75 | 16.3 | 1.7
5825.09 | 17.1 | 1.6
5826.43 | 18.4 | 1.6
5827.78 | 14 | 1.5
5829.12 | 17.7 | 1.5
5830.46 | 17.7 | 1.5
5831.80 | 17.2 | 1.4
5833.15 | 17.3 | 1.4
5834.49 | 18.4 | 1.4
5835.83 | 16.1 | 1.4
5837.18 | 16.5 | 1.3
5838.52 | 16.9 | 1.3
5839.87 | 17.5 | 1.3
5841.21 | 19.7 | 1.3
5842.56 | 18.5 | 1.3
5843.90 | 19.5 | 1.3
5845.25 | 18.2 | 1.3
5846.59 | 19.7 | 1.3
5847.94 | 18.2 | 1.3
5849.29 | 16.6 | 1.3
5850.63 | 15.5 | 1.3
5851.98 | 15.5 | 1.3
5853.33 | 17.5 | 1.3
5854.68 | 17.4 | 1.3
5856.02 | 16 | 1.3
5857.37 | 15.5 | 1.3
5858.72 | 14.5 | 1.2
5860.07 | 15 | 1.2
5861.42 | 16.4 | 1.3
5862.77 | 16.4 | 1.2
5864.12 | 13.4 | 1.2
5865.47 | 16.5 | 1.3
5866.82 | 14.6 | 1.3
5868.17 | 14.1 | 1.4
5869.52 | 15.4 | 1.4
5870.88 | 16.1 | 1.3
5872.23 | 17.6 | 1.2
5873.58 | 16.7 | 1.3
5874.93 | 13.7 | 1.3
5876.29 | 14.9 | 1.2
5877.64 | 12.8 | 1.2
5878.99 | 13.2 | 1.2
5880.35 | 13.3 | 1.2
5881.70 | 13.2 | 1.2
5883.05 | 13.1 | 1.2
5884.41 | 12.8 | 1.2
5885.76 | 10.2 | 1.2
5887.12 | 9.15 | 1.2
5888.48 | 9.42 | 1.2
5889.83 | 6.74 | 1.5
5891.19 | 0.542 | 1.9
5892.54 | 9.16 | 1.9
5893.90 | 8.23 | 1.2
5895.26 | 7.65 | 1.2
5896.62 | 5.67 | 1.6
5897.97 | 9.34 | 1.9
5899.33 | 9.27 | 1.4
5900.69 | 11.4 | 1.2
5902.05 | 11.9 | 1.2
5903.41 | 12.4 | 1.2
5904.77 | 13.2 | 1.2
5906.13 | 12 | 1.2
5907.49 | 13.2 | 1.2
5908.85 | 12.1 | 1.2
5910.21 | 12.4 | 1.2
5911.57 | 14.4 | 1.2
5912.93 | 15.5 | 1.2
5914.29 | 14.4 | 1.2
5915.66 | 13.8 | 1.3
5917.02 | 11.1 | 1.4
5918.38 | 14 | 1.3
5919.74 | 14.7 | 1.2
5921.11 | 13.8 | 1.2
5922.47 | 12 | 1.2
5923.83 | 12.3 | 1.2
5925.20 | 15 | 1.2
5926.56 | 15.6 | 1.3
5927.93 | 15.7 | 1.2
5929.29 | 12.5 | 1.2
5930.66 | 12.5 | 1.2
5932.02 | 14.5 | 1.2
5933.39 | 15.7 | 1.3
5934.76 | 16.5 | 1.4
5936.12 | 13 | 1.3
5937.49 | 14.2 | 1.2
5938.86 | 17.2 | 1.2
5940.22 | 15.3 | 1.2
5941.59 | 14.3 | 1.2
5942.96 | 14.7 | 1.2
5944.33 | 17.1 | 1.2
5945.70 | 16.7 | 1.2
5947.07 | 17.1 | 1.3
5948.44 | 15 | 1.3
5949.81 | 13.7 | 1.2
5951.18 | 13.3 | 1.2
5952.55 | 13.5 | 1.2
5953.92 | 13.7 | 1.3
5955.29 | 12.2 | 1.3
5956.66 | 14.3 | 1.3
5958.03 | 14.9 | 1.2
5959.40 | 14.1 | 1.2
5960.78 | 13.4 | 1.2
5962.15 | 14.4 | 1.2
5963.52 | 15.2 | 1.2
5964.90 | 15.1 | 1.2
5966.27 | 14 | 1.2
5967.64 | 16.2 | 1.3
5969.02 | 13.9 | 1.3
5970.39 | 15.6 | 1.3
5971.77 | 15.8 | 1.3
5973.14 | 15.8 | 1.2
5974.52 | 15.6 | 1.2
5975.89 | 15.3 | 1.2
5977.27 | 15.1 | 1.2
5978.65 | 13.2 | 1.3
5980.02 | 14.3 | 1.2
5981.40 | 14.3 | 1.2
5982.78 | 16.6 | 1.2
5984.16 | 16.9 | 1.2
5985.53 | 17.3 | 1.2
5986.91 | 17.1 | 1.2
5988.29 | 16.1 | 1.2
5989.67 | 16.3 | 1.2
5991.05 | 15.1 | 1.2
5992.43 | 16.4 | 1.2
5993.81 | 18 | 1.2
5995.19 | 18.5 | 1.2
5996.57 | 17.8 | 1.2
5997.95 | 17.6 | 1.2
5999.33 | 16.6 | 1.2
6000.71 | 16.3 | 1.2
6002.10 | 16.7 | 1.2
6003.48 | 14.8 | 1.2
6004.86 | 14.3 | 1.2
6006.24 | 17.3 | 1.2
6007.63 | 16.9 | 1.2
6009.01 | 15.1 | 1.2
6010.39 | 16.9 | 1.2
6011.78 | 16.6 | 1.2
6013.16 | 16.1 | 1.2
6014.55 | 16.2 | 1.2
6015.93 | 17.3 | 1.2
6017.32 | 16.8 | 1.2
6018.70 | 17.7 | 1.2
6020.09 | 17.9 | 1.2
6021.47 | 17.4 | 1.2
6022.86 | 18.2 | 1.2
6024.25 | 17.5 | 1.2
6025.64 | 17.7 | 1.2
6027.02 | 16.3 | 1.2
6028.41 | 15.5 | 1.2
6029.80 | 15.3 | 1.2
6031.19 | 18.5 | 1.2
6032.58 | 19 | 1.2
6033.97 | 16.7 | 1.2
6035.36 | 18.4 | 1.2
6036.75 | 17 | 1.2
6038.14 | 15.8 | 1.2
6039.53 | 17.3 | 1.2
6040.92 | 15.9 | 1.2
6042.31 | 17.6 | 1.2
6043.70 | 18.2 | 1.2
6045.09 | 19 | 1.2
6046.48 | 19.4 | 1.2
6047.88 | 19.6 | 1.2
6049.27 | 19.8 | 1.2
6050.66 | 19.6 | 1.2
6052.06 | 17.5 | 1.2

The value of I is 0.27 mag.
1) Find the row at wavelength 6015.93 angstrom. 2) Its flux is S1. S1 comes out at 17.3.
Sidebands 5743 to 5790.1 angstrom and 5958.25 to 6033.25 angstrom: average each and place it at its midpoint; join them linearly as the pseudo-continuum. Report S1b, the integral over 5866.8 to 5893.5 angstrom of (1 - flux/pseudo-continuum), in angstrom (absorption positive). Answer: 7.5 angstrom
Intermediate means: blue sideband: 17.8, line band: 12.2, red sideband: 16.2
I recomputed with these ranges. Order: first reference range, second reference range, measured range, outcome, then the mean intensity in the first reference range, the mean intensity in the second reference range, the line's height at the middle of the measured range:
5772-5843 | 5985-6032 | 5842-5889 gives 0.15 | 17.8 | 16.8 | 17.5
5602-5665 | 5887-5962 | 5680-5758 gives -0.22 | 14.5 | 12.9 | 14.1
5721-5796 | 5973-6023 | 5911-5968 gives 0.16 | 17.6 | 16.4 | 16.7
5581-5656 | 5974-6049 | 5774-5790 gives -0.13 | 14.5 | 16.8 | 15.5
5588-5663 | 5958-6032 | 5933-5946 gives 0.03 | 14.5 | 16.1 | 15.9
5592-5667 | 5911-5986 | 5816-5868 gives -0.15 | 14.5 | 14.7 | 14.6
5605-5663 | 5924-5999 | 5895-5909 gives 0.37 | 14.6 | 15.2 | 15.1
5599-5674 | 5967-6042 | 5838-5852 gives -0.15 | 14.6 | 16.5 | 15.7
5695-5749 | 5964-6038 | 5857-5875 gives 0.09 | 17.2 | 16.4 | 16.8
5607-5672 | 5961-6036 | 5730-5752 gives -0.18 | 14.7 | 16.3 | 15.2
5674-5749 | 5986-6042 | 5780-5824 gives -0.07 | 16.8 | 16.8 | 16.8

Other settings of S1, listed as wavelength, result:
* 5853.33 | 17.5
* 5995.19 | 18.5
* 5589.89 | 12.1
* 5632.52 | 14.5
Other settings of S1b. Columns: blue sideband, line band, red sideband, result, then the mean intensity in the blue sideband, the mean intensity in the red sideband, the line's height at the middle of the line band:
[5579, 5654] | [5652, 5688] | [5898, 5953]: -2.6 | 14.4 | 13.9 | 14.3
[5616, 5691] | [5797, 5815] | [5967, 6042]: -3.4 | 15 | 16.5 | 15.6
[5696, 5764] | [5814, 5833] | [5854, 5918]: -3.1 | 17.5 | 12.7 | 14.6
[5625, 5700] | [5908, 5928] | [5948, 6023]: 2.4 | 15.3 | 15.7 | 15.6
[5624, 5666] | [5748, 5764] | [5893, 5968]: -4.7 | 14.9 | 13.5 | 14.3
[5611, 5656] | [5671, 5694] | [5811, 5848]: -0.2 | 14.9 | 17.5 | 15.5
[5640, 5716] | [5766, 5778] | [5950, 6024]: -1.2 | 15.9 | 15.8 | 15.8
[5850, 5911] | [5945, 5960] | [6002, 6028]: 0.5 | 12.8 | 16.7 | 14.9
